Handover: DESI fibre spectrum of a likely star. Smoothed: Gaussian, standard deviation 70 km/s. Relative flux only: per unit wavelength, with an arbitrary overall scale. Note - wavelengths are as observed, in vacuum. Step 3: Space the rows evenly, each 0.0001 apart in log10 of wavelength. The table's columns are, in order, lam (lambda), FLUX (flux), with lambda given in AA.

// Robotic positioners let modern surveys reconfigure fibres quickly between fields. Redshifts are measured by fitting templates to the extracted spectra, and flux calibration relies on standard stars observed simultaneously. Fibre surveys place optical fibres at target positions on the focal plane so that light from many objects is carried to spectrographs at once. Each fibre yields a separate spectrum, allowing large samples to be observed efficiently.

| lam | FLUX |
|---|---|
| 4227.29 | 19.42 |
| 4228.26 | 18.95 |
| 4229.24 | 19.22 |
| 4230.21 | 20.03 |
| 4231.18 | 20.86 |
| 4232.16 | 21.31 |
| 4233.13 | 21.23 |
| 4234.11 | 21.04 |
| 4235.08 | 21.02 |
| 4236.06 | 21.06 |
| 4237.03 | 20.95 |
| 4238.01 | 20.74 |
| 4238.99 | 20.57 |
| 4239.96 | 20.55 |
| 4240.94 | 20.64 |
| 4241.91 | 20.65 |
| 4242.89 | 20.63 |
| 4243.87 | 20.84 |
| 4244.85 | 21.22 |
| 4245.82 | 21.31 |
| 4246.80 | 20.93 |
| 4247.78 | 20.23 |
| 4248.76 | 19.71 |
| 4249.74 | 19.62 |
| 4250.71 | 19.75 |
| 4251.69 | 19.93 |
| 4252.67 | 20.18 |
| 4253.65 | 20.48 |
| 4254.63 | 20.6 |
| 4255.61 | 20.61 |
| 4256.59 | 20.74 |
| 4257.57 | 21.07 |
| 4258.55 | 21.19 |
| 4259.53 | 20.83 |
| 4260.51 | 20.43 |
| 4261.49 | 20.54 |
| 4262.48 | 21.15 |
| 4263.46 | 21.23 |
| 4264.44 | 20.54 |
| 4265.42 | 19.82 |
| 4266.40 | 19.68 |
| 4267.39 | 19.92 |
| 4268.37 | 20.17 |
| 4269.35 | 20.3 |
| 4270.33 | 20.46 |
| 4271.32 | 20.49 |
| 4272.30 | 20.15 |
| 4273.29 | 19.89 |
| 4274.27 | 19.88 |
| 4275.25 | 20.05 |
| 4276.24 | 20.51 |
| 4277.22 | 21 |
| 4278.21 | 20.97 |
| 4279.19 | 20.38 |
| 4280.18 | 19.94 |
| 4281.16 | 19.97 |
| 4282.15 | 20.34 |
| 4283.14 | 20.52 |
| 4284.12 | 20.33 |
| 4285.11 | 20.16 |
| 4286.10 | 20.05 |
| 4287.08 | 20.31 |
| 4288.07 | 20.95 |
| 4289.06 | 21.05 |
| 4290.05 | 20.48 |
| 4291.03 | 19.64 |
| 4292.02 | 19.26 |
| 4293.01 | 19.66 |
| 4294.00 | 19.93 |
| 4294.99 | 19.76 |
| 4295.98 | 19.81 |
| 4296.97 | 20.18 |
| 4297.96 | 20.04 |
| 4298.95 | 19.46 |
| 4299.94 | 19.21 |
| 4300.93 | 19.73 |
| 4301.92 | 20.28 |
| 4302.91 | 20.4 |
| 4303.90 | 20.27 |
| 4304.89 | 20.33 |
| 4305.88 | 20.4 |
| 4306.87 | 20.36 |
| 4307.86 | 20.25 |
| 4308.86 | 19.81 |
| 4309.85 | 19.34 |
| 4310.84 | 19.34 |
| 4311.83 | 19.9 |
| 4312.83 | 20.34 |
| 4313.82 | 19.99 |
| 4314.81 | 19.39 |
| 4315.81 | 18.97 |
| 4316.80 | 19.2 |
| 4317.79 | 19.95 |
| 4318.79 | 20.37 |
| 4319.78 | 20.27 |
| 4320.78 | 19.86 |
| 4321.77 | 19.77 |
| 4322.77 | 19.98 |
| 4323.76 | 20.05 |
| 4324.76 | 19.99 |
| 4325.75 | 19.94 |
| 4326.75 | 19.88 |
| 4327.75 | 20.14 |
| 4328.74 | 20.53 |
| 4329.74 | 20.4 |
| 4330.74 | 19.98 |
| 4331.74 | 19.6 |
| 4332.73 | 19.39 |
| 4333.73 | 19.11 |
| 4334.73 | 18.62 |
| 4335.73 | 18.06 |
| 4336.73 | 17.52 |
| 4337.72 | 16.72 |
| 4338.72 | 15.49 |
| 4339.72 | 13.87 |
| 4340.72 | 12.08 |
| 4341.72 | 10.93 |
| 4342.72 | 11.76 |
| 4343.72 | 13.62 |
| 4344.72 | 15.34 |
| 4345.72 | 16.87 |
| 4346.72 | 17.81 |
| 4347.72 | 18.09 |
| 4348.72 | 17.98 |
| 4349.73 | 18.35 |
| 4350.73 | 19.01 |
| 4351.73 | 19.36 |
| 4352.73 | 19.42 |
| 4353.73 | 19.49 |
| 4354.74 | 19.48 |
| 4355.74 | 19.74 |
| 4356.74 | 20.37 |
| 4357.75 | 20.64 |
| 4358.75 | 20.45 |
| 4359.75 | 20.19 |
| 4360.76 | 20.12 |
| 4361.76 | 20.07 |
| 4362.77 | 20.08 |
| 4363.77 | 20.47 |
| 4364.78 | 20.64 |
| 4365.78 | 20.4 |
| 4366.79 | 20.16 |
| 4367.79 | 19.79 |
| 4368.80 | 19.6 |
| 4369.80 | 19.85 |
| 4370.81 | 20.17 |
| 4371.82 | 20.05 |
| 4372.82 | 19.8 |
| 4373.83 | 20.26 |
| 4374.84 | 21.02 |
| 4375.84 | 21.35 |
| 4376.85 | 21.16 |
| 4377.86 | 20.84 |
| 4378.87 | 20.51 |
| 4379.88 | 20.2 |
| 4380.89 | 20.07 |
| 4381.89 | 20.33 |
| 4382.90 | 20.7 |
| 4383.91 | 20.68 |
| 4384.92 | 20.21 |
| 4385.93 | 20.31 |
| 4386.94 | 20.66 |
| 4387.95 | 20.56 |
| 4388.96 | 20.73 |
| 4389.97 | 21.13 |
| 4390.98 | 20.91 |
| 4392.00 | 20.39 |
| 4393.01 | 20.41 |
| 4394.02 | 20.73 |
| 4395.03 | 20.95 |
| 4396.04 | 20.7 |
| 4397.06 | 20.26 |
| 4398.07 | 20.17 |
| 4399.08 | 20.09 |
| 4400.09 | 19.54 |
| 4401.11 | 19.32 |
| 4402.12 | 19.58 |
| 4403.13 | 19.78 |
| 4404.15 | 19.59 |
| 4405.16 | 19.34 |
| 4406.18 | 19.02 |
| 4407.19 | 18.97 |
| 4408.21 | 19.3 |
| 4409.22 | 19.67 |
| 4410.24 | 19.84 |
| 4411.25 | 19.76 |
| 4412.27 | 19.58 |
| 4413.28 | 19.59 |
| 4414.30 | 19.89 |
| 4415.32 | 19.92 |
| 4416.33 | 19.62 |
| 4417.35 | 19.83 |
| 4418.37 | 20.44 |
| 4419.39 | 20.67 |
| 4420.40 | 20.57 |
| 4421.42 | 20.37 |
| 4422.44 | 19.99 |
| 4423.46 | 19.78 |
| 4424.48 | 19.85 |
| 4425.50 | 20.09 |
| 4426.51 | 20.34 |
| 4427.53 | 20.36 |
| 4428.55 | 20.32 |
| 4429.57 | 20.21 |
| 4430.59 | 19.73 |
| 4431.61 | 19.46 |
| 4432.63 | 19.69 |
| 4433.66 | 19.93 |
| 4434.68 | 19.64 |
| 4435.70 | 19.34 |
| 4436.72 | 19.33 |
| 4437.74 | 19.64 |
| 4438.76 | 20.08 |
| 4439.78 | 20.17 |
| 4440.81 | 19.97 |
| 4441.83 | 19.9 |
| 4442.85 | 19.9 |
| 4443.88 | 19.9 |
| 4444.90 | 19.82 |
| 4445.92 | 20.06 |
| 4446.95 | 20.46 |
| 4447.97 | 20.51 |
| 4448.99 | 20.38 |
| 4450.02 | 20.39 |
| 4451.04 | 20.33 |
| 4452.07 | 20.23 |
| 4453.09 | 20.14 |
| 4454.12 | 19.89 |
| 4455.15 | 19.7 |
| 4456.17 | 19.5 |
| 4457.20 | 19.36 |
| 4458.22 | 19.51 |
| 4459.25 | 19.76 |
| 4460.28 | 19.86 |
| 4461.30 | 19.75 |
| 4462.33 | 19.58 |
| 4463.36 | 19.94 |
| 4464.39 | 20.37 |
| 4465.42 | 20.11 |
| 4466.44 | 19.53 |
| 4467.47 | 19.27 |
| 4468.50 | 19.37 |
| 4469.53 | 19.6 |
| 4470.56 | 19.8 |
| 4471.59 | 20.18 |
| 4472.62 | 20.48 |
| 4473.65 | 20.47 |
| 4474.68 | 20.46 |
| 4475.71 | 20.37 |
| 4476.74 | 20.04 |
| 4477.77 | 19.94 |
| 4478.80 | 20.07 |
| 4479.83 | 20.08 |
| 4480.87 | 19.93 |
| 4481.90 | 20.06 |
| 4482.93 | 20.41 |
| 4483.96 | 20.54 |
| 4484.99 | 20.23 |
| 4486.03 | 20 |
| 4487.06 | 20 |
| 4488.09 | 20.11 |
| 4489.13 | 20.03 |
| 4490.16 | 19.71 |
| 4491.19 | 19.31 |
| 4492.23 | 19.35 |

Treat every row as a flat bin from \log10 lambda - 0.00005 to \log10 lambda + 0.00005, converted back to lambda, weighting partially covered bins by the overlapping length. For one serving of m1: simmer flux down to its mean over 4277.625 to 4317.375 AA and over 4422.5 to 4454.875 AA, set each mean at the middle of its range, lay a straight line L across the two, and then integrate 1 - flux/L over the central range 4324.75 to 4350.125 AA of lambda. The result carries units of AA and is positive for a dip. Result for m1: 3.40 AA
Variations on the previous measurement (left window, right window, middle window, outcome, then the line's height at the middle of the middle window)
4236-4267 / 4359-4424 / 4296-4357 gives 4.7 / 20.4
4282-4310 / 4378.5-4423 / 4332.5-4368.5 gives 3.6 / 20.1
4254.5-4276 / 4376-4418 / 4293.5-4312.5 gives 0.4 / 20.3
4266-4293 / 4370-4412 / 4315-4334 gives 0.3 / 20.2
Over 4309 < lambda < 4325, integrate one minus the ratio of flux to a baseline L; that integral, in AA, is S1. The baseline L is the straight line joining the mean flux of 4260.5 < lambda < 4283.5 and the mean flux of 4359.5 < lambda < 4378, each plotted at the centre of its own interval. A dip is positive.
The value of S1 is 0.4 AA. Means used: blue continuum 20.3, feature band 19.8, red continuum 20.3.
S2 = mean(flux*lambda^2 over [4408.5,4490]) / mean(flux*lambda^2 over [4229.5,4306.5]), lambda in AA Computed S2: 1.06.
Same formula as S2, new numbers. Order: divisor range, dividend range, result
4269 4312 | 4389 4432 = 1.05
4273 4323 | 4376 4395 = 1.07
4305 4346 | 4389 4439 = 1.12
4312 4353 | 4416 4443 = 1.14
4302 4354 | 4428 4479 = 1.13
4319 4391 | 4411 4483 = 1.08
